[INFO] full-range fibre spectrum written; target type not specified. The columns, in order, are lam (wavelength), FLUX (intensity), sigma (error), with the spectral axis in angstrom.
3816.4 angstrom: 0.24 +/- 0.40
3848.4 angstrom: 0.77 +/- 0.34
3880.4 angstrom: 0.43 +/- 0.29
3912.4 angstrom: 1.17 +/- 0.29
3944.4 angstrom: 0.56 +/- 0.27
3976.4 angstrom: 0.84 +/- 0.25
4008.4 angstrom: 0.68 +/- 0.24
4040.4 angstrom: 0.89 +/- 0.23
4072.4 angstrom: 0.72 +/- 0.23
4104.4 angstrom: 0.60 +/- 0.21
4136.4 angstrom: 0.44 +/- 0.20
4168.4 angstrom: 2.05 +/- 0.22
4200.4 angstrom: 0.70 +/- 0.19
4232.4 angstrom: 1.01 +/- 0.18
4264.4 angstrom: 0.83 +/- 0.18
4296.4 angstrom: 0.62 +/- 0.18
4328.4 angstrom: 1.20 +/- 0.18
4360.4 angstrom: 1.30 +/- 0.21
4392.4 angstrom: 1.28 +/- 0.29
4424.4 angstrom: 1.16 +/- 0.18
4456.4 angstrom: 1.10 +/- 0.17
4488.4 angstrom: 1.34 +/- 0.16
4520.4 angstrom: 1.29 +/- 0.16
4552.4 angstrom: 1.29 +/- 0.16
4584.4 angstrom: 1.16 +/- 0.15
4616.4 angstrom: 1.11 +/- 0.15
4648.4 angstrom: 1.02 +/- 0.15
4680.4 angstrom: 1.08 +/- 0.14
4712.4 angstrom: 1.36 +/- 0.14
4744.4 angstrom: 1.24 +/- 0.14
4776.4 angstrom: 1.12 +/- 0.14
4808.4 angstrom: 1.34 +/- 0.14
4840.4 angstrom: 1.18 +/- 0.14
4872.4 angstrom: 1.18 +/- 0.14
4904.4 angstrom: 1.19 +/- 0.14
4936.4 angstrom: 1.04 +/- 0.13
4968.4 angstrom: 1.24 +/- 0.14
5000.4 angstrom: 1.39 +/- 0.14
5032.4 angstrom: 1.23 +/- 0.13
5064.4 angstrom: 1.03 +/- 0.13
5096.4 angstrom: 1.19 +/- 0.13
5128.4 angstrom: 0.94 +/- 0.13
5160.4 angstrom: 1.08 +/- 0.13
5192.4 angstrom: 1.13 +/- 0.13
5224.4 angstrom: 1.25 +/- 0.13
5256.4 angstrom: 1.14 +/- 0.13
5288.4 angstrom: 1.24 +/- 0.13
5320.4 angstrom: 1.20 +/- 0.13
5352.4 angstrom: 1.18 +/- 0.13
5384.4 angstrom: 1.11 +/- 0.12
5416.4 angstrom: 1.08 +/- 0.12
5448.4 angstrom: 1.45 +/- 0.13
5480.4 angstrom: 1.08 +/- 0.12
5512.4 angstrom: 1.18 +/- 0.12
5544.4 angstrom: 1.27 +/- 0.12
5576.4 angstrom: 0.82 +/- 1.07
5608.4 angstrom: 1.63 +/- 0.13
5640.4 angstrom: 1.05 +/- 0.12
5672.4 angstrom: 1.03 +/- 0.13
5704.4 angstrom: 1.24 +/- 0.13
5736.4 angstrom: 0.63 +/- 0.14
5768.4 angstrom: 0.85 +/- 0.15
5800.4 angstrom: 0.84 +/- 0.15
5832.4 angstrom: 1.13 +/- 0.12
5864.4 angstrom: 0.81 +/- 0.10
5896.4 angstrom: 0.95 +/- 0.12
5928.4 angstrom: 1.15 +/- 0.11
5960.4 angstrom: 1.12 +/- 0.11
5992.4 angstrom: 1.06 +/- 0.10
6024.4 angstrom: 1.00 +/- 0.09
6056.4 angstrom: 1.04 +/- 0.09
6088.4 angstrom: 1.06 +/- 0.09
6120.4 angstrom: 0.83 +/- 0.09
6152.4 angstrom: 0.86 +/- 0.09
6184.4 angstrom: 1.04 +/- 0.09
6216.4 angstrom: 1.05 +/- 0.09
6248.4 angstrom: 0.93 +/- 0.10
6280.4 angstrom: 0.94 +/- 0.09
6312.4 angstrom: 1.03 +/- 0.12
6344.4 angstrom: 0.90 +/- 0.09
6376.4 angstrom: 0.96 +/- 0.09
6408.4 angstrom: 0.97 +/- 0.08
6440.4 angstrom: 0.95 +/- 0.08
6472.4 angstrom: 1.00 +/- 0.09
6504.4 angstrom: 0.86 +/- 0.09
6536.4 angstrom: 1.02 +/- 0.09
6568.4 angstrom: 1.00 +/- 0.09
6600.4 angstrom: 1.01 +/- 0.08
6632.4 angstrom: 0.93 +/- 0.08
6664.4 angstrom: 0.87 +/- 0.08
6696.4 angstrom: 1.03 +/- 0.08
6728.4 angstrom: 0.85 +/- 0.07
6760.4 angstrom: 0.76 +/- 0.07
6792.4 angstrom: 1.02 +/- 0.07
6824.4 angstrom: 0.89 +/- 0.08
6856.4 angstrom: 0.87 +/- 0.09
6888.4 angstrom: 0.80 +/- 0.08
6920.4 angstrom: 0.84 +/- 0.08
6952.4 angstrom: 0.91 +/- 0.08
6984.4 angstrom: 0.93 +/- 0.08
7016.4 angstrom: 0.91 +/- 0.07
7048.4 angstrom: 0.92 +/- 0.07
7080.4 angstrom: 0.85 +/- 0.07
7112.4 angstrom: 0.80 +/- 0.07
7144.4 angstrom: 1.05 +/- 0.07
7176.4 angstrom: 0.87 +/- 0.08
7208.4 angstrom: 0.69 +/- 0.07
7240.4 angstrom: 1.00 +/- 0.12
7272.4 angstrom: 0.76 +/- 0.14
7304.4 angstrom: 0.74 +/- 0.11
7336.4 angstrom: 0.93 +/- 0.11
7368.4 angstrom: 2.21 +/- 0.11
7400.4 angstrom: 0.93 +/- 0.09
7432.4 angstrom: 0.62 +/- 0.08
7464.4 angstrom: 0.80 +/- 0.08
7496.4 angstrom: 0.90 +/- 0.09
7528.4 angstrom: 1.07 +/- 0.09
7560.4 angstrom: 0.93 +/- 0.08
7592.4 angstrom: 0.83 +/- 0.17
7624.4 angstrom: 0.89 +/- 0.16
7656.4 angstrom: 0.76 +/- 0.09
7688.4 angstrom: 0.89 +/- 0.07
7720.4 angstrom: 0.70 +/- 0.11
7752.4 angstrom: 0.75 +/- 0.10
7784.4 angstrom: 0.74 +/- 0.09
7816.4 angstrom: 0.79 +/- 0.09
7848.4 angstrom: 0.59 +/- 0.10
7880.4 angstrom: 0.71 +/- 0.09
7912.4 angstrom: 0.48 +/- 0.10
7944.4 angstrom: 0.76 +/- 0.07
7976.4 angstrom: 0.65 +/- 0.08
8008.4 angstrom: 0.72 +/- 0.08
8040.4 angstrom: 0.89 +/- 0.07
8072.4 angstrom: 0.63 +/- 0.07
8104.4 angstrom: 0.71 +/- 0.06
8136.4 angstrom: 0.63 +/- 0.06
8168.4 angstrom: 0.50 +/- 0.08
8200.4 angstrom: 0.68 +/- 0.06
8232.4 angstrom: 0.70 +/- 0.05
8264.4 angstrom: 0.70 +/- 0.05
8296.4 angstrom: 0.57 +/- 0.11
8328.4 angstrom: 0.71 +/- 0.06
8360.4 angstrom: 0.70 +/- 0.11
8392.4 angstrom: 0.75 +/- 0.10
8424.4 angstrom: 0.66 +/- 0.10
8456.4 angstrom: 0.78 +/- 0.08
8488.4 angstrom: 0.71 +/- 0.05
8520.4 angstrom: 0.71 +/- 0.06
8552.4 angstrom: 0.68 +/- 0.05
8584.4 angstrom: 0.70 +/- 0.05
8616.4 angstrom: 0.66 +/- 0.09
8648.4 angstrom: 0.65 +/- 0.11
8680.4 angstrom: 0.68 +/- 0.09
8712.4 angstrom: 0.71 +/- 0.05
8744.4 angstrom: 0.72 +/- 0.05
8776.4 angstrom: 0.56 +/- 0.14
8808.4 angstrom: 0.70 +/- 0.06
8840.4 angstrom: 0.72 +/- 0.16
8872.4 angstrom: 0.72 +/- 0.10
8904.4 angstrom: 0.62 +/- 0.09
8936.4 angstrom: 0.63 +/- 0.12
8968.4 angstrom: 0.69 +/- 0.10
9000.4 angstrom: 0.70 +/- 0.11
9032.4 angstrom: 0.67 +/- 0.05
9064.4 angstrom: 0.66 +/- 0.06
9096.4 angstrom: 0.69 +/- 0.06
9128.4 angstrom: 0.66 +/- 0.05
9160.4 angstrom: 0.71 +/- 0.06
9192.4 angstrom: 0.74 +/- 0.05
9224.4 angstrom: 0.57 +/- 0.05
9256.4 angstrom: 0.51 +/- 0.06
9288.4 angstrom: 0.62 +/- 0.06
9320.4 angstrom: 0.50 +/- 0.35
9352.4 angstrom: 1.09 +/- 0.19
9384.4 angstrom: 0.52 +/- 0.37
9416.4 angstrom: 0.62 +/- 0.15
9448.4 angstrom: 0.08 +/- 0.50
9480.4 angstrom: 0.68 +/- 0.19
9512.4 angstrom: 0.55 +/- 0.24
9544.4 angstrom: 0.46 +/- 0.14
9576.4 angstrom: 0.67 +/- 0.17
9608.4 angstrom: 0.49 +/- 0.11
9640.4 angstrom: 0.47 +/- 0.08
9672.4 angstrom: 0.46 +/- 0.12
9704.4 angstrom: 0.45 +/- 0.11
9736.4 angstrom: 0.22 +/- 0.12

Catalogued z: 0.121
